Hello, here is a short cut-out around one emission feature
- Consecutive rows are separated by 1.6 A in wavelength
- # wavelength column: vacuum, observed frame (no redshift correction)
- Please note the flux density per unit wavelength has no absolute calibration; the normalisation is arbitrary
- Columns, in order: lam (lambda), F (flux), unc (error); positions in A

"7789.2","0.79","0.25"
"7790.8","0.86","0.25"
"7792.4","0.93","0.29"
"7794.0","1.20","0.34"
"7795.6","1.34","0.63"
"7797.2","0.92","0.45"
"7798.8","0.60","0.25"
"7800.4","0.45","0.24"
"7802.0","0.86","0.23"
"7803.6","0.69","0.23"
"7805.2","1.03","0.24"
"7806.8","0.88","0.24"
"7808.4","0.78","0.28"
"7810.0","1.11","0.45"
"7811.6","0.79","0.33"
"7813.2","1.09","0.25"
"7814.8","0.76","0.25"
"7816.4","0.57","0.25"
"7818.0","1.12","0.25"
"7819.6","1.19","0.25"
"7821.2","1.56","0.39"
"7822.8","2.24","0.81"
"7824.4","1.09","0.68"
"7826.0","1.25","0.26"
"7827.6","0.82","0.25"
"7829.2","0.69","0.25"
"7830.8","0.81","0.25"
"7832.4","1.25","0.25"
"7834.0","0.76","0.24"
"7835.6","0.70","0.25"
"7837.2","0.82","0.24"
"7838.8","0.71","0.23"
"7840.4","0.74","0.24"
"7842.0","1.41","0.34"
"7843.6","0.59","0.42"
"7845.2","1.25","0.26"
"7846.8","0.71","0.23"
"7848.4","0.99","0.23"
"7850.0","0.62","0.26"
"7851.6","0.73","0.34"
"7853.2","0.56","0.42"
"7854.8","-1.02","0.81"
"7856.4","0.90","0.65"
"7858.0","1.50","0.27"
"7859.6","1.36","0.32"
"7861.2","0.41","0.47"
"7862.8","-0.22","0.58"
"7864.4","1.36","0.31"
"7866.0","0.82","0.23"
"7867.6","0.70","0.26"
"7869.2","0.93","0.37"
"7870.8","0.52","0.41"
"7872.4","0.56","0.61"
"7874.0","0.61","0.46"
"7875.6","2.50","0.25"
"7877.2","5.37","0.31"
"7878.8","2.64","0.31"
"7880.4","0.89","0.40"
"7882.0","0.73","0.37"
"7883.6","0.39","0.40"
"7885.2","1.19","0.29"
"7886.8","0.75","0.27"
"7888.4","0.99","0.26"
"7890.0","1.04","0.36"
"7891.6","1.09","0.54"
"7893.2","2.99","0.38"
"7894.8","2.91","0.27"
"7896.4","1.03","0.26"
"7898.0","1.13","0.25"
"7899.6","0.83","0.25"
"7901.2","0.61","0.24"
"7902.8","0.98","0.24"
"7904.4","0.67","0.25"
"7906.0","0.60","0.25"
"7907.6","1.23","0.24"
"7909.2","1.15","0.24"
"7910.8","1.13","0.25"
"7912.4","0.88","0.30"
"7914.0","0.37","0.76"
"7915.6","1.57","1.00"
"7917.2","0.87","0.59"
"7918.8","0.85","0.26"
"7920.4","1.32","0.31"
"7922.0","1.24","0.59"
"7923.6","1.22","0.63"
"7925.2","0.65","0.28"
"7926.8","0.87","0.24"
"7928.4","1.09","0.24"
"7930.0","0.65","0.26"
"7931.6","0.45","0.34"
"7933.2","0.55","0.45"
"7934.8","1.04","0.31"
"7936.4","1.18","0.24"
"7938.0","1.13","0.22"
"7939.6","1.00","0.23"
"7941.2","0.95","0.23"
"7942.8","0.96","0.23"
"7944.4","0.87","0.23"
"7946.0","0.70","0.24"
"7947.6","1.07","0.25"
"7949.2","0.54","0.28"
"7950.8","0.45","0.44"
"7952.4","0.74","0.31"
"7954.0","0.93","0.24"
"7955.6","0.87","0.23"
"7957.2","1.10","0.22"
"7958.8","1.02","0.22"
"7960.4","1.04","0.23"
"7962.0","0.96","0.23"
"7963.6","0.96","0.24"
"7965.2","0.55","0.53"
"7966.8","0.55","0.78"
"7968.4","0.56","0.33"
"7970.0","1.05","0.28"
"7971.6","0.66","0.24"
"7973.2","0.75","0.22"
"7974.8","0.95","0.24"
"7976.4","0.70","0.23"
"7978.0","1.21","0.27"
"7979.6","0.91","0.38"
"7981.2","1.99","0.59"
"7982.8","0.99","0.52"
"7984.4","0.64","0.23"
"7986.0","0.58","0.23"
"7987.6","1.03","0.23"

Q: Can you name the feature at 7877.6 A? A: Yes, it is [S II] 6716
